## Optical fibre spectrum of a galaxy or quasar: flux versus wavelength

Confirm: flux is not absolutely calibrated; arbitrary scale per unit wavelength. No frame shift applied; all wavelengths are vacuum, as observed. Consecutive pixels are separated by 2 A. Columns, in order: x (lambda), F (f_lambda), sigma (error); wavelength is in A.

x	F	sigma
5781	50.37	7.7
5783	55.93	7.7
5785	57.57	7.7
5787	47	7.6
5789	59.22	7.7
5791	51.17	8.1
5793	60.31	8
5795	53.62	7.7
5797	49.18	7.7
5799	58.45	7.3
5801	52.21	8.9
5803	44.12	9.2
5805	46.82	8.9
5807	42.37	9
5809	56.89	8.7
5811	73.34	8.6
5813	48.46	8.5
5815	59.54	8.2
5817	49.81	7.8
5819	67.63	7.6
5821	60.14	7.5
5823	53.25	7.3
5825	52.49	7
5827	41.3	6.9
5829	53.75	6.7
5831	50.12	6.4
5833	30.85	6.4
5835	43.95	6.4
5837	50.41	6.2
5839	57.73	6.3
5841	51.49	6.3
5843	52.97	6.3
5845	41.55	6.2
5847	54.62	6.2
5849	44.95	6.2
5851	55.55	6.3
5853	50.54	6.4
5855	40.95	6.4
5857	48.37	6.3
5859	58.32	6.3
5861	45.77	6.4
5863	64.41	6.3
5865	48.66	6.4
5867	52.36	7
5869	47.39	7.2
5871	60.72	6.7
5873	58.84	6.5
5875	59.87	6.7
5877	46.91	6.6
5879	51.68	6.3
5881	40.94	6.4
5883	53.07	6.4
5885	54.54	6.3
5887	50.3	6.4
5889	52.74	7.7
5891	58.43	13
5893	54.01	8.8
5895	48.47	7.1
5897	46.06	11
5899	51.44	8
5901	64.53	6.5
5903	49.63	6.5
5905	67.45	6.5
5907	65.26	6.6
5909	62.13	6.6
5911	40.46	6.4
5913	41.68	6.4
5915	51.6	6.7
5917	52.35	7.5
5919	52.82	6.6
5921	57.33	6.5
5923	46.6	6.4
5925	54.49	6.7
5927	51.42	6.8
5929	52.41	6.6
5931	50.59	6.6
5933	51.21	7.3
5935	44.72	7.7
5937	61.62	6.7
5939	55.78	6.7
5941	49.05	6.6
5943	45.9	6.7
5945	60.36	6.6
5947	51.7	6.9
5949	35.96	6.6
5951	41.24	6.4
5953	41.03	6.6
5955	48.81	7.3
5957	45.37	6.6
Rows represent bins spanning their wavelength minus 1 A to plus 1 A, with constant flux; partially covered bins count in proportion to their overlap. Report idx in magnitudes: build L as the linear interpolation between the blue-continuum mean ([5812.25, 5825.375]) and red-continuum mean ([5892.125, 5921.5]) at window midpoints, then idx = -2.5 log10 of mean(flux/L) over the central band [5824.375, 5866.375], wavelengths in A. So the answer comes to 0.12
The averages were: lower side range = 56.2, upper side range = 53.6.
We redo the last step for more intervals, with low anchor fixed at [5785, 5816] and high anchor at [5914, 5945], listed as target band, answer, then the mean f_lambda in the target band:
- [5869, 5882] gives 0.00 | 52.7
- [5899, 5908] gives -0.16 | 60.6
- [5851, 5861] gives 0.07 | 49.8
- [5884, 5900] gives 0.01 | 52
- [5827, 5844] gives 0.10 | 48.5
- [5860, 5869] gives 0.01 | 52.2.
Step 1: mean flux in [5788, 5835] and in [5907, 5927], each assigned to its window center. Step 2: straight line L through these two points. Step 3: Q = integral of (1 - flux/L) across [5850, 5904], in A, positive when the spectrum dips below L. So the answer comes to -0.3 A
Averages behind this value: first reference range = 52.6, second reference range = 51.8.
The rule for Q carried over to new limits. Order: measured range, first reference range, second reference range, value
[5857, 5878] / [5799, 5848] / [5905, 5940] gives -0.7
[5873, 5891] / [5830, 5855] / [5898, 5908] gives 1.2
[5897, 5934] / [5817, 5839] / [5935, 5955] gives -2.9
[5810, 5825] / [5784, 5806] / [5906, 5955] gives -1.7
